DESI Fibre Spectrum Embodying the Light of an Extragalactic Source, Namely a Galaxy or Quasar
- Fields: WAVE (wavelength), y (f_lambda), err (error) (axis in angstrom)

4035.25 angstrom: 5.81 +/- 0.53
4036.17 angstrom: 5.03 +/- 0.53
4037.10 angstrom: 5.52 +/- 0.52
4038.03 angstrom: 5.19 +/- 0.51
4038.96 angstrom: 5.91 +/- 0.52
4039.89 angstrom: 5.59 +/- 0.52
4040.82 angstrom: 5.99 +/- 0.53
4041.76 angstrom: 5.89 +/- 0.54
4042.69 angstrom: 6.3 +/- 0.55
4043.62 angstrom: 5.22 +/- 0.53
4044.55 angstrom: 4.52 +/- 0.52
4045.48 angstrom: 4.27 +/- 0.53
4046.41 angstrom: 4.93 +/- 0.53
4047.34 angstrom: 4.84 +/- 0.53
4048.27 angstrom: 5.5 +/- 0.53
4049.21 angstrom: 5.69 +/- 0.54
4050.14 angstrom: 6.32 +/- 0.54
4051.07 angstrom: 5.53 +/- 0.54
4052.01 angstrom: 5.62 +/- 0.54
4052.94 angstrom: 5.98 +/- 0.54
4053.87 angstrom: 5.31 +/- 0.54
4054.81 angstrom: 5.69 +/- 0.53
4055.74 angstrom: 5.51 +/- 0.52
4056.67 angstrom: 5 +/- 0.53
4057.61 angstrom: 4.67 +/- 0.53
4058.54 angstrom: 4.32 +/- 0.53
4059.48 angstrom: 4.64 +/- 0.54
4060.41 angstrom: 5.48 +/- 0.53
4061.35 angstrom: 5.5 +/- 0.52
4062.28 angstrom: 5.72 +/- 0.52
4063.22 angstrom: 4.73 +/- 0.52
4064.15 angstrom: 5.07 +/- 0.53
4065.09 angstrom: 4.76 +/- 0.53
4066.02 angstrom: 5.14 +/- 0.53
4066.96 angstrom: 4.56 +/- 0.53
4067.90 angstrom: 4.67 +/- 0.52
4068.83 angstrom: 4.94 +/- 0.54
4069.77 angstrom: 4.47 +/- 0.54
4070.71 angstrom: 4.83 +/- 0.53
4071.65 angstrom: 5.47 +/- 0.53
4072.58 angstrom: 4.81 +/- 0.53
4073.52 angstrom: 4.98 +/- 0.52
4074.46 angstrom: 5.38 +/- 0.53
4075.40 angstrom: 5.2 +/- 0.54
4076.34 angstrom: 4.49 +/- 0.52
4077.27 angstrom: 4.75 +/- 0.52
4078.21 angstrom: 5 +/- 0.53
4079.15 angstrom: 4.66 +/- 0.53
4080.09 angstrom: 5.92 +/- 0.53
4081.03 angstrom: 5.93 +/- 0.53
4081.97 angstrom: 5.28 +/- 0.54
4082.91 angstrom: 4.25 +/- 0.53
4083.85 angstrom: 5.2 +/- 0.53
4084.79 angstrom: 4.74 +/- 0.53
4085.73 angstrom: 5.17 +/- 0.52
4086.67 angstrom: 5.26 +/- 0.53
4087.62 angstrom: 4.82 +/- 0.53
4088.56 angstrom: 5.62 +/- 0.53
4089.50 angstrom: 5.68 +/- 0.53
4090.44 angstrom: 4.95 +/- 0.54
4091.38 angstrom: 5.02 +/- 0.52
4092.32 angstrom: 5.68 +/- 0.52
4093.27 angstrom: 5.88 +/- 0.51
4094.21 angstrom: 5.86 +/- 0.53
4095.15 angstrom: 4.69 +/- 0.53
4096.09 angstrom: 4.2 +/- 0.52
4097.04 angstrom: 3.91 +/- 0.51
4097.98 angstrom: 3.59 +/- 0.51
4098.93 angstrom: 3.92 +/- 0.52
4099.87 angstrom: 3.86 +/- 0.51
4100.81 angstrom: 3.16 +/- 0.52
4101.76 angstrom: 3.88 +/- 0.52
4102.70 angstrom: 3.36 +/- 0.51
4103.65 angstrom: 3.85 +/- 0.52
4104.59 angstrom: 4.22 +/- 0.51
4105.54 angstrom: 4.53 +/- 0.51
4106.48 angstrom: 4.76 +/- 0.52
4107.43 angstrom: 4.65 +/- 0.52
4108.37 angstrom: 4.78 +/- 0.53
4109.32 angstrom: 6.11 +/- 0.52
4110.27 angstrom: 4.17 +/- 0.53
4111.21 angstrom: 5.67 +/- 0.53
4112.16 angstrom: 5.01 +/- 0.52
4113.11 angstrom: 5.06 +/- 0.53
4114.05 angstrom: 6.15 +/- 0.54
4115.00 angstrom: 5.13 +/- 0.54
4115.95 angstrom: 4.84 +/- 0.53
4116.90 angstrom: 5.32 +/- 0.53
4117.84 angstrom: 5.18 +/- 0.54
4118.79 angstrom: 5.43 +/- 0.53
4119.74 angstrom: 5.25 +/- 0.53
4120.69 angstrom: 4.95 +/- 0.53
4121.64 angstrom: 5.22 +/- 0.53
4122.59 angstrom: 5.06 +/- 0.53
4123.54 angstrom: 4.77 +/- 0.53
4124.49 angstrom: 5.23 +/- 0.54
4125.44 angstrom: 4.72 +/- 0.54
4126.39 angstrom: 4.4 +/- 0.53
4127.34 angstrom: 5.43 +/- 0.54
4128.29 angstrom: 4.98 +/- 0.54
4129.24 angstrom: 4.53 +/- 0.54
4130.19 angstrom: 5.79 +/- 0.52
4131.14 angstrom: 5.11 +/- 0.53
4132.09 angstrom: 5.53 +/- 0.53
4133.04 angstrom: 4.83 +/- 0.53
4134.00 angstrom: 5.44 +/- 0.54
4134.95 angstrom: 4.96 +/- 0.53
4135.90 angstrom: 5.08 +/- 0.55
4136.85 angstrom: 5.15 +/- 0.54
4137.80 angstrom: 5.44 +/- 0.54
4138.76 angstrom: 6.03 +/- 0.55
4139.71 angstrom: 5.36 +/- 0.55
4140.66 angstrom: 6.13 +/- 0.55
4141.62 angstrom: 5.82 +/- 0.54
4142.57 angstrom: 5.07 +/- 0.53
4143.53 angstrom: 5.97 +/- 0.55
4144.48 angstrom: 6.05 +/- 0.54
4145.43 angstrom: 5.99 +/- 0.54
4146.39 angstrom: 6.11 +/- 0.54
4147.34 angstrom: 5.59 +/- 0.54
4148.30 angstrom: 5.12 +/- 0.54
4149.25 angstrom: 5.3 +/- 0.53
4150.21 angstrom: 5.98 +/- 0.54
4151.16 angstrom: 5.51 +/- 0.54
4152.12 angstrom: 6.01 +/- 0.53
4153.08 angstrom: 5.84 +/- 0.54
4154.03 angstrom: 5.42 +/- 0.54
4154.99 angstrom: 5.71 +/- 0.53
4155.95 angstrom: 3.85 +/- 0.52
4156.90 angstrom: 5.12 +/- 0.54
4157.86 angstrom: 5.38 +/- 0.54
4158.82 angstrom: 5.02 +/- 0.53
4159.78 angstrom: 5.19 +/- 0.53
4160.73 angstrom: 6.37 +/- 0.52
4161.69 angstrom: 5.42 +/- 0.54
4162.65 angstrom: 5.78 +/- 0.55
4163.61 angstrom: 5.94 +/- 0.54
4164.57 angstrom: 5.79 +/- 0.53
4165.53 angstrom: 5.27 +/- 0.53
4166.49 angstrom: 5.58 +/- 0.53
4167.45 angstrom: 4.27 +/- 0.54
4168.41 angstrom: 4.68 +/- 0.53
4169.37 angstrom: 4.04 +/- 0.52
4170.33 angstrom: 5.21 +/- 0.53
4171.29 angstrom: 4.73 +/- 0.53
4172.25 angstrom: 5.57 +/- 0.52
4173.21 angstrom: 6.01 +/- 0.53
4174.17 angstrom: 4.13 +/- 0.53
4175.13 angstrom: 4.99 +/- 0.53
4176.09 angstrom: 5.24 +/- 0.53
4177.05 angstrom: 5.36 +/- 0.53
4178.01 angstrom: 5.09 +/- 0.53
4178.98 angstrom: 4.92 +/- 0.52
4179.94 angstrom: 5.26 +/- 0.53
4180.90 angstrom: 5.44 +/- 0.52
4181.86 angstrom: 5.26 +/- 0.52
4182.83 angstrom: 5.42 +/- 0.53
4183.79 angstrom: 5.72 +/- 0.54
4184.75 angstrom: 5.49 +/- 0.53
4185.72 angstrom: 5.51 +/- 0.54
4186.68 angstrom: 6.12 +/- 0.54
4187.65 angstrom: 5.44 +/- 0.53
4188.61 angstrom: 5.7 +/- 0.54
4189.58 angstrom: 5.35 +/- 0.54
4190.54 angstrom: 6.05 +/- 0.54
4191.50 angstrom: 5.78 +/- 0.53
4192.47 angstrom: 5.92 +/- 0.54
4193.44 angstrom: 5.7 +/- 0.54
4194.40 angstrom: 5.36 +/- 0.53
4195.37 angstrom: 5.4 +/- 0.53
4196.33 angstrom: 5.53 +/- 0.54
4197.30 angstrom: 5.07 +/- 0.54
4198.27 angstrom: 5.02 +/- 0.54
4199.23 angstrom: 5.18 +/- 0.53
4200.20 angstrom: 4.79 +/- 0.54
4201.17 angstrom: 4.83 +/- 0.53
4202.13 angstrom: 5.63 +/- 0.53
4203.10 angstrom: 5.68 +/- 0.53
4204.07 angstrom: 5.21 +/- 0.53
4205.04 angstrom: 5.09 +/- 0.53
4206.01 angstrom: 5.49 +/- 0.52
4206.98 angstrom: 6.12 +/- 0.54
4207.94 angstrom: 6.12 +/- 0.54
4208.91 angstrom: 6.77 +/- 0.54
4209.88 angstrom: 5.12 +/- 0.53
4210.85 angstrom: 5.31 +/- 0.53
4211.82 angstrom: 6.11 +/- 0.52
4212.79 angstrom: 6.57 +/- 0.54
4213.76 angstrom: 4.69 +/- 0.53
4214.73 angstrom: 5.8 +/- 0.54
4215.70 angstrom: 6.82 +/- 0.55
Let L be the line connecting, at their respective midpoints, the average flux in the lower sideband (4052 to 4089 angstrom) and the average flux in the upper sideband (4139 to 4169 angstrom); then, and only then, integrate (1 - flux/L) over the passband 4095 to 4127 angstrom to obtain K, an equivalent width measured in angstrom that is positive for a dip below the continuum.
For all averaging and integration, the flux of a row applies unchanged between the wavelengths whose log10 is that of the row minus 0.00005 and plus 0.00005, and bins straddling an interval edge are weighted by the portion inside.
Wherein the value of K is 3.7 angstrom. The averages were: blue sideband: 5.08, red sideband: 5.5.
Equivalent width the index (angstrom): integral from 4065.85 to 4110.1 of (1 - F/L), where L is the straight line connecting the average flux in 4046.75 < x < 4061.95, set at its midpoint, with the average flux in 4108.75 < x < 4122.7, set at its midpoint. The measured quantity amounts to 4.1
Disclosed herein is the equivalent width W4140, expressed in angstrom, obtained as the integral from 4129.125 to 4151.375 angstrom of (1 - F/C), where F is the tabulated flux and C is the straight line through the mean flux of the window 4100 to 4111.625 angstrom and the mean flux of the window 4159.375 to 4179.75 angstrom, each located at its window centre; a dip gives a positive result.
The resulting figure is -3.05 angstrom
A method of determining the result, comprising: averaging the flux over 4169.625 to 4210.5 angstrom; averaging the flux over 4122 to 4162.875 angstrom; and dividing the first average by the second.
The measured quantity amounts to 1.01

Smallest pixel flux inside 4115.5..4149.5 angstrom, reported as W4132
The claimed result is 4.4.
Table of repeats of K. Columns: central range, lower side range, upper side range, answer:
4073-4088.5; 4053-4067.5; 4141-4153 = 0.5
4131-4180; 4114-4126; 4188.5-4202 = -1.0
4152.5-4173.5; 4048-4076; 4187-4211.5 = 0.6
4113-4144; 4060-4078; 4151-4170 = -0.4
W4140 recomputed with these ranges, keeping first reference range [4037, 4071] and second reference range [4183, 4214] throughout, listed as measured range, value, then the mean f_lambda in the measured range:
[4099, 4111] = 2.4 angstrom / 4.3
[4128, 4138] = 0.5 angstrom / 5.17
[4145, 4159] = 0.0 angstrom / 5.47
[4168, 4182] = 1.1 angstrom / 5.06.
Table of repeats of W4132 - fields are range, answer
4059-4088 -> 4.25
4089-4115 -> 3.16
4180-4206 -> 4.79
